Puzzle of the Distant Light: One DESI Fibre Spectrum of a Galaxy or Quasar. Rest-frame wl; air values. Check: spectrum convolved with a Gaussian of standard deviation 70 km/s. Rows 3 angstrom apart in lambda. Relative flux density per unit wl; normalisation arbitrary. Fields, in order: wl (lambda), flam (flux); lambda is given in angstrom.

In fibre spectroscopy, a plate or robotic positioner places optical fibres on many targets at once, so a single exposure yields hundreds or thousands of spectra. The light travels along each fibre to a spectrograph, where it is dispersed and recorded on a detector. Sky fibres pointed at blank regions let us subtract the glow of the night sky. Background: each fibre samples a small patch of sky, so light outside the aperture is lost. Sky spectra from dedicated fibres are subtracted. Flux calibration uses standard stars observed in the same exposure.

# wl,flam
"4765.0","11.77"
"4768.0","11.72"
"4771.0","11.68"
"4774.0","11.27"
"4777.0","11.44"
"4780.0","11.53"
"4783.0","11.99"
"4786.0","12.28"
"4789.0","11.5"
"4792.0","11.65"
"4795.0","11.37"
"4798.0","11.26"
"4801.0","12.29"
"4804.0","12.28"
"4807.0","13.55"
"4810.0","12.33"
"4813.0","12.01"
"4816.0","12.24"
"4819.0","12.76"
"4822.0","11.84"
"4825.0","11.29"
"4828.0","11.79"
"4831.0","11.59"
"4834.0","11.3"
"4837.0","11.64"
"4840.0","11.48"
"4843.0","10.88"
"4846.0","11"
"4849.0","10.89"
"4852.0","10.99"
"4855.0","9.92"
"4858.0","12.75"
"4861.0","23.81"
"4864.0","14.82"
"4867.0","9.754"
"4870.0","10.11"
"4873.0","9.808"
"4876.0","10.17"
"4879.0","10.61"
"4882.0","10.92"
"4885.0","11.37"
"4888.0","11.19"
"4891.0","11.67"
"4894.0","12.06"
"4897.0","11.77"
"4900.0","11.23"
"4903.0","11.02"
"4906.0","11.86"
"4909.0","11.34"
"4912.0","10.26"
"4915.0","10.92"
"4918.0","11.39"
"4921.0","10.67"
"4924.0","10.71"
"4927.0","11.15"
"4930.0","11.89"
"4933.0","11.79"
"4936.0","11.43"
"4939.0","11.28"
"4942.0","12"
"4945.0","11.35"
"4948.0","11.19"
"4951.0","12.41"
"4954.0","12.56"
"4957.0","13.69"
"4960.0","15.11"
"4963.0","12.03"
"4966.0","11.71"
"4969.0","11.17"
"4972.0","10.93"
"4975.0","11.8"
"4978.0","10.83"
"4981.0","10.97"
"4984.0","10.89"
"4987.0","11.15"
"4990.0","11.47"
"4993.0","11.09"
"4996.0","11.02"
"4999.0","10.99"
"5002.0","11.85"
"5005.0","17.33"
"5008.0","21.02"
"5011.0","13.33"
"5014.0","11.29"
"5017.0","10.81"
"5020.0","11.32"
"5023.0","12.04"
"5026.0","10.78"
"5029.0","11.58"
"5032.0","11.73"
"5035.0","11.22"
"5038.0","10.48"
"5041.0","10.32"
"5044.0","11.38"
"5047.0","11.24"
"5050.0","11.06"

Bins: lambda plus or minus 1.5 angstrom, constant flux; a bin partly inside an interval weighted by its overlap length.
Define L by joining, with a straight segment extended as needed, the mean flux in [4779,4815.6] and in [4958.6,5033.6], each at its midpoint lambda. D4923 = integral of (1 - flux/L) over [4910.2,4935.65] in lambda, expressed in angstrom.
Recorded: 2.1 angstrom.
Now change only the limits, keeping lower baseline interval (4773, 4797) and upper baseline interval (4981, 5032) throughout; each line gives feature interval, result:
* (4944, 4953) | 0.3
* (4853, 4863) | -2.8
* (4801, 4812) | -0.9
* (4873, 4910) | 2.3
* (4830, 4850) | 0.9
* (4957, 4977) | 0.0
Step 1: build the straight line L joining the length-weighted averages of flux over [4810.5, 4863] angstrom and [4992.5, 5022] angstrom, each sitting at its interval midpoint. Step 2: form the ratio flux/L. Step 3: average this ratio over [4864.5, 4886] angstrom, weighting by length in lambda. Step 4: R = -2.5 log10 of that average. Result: 0.18 mag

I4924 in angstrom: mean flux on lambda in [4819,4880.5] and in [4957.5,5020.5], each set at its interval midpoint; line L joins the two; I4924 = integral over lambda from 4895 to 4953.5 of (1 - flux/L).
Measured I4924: 3.5 angstrom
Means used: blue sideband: 11.8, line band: 11.4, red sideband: 12.3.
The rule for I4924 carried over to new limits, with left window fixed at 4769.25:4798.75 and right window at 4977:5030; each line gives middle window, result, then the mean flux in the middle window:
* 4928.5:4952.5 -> 0.8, 11.7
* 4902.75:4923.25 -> 1.6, 11.1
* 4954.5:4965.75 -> -1.1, 13.3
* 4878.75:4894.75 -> 0.8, 11.3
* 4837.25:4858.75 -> 1.2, 11.1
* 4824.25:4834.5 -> 0.2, 11.5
